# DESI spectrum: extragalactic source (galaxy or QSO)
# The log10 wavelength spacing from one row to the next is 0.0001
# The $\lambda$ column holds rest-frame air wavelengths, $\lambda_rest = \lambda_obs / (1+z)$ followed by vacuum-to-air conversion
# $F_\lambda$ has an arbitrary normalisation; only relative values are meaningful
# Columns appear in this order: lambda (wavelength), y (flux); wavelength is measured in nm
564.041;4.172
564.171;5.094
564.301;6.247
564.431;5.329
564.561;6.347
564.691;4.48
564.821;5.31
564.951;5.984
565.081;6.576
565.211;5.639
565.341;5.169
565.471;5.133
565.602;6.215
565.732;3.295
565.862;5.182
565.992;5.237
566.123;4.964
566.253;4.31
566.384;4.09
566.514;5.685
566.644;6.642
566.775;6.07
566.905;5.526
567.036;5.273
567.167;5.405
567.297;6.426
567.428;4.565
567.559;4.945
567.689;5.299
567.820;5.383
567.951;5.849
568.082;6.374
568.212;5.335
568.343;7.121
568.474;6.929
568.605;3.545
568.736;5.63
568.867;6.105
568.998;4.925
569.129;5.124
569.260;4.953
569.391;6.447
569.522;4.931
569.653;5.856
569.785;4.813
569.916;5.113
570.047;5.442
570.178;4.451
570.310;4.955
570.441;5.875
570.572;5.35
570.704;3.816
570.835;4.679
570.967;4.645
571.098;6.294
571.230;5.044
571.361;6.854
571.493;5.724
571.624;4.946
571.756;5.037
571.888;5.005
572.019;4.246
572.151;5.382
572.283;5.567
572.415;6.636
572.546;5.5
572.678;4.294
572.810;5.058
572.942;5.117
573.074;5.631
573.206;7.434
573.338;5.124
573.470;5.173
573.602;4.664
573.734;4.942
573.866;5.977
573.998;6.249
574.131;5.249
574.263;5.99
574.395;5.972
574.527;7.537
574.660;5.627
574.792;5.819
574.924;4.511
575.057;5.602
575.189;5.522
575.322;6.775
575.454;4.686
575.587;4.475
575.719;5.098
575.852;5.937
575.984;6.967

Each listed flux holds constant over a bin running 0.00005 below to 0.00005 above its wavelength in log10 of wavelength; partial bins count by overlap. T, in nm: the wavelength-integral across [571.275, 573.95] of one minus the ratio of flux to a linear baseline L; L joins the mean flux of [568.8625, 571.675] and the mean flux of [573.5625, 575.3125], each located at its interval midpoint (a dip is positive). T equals 0.05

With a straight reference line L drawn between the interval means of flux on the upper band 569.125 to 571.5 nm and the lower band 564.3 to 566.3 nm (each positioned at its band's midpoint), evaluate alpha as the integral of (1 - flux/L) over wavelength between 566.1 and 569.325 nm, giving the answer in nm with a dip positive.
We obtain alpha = -0.10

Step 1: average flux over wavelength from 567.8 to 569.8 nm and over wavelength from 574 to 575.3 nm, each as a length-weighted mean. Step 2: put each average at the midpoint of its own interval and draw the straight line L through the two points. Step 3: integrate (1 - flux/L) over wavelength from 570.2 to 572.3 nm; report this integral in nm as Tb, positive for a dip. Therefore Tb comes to 0.19 nm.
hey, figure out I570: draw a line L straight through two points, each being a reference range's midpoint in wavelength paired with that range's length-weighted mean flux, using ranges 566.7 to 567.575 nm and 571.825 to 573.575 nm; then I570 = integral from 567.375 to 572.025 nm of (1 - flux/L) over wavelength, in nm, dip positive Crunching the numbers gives 0.09 nm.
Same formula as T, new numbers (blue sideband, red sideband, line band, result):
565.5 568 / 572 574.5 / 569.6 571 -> 0.11 nm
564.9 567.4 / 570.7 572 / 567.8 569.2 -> -0.09 nm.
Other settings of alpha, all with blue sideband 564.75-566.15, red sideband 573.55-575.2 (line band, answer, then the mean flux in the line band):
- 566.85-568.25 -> -0.02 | 5.49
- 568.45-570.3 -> 0.08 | 5.26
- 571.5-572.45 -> 0.06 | 5.24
